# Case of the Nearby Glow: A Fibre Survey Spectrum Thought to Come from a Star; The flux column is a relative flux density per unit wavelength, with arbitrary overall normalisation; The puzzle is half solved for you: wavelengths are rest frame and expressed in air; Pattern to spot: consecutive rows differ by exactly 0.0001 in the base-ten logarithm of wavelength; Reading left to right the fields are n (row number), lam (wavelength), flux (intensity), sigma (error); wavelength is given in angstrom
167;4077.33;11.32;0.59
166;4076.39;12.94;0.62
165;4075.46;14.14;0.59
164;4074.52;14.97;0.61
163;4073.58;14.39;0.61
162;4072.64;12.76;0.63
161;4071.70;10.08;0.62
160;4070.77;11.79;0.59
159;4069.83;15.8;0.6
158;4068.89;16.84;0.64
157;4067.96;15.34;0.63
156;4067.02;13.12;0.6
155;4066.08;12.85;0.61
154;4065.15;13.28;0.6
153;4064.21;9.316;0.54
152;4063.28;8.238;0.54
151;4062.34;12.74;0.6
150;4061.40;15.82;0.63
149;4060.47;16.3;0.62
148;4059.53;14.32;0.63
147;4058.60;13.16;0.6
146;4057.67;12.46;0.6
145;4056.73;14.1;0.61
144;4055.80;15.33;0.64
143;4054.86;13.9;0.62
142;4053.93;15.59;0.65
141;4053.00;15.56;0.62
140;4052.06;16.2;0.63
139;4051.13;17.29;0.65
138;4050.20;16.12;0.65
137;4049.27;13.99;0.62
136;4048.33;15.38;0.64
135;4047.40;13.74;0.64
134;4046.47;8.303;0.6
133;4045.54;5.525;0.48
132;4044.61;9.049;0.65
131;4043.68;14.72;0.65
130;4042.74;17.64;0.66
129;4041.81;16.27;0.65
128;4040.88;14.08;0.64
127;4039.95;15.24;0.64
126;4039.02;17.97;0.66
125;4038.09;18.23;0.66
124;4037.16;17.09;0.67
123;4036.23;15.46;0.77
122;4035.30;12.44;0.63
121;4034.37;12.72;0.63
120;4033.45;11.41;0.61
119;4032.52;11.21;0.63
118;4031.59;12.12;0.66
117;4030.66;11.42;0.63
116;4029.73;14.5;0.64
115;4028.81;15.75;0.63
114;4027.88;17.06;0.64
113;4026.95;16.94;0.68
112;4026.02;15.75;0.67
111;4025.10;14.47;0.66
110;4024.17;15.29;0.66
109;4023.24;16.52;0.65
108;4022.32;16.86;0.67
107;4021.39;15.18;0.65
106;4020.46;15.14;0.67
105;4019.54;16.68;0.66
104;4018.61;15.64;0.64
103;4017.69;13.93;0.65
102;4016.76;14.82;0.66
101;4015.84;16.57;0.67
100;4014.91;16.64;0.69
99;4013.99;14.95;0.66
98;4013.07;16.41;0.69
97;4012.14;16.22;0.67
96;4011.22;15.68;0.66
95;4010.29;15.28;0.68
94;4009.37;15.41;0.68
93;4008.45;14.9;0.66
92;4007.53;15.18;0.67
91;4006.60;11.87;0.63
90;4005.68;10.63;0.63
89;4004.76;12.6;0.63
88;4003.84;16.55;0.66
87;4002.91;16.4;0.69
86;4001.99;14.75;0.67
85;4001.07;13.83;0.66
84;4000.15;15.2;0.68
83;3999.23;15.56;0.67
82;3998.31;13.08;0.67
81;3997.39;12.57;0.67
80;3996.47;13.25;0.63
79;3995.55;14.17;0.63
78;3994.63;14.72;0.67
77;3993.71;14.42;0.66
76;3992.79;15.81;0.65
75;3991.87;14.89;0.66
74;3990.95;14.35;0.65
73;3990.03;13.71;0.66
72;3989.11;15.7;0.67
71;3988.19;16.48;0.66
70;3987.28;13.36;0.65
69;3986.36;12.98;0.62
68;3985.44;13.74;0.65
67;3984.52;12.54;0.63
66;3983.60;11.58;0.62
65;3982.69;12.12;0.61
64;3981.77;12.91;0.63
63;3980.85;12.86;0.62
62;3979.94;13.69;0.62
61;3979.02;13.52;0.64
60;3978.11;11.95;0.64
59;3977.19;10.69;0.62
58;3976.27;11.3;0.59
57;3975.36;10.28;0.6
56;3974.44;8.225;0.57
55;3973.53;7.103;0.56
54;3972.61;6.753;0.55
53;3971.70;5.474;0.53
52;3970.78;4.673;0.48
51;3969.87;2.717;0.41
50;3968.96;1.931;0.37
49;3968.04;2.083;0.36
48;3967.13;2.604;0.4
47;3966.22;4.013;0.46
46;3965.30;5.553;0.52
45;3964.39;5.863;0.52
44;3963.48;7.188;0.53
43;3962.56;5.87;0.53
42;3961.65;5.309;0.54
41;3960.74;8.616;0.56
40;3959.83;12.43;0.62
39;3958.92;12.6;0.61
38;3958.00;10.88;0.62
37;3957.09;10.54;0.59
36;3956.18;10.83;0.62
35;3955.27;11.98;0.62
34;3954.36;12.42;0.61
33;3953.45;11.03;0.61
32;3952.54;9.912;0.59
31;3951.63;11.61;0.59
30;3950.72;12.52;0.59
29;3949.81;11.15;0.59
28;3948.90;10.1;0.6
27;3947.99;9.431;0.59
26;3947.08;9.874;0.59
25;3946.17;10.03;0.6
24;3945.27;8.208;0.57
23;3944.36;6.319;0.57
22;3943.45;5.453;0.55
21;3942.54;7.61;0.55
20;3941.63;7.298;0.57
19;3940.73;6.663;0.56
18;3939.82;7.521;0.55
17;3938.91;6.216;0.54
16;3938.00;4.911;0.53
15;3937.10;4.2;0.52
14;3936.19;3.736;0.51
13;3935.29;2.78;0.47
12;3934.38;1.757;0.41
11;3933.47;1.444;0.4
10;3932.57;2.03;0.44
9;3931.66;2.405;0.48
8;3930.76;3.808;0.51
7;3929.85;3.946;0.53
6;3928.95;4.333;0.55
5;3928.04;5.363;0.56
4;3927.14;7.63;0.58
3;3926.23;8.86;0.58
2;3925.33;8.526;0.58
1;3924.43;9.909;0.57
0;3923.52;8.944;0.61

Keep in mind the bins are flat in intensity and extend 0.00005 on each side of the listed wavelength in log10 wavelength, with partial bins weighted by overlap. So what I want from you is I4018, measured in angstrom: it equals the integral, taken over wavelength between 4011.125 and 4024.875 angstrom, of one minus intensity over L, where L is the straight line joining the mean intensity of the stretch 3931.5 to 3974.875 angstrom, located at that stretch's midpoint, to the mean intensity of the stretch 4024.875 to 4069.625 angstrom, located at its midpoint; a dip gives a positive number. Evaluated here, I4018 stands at -4.4 angstrom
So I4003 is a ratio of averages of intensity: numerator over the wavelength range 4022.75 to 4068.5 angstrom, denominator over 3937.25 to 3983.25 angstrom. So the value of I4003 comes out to 1.64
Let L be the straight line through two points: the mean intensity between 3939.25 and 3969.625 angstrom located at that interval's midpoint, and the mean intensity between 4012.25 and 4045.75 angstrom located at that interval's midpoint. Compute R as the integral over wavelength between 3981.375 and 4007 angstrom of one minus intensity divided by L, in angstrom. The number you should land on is -4.7 angstrom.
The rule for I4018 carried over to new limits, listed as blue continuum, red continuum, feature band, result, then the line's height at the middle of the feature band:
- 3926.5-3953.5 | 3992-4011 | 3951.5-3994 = 2.4 angstrom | 10.7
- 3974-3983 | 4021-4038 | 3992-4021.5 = -3.2 angstrom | 13.4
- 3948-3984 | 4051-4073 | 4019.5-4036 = -3.3 angstrom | 12.1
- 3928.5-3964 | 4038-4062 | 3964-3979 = 4.5 angstrom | 9.23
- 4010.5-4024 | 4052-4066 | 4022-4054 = 0.5 angstrom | 14.7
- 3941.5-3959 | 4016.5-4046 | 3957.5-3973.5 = 6.8 angstrom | 10.8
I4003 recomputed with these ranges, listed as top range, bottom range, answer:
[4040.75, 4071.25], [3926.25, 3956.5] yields 1.93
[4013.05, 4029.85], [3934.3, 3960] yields 1.81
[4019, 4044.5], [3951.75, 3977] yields 1.93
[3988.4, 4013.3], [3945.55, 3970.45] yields 1.72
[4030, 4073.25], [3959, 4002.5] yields 1.28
